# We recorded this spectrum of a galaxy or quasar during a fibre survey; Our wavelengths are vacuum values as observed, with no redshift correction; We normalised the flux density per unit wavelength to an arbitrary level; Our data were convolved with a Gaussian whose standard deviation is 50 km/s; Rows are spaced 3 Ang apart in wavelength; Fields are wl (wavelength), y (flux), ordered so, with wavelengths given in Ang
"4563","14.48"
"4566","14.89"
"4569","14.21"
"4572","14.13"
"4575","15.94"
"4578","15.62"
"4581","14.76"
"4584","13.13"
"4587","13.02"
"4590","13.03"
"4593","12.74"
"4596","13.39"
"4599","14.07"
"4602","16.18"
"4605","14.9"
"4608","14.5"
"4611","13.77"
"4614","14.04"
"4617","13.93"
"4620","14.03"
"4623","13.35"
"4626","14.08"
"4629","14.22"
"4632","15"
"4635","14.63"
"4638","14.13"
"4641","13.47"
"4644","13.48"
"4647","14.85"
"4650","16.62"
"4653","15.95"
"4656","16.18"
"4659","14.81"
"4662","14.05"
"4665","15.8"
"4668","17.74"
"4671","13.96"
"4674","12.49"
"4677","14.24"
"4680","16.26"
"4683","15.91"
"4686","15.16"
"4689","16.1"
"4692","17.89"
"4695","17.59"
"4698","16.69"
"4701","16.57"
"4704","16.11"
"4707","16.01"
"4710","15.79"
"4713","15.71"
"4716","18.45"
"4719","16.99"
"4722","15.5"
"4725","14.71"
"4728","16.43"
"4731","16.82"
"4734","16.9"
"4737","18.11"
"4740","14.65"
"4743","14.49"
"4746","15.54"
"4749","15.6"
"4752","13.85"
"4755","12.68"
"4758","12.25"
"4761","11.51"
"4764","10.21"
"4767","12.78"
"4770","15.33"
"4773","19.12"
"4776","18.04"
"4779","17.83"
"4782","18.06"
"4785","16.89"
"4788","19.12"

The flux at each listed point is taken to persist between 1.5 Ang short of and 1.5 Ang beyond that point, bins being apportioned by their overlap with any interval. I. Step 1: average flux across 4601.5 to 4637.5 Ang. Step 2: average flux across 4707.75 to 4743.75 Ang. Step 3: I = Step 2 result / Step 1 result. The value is 1.13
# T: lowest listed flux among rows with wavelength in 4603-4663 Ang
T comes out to 13.35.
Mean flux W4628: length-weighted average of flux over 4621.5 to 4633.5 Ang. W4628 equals 14.2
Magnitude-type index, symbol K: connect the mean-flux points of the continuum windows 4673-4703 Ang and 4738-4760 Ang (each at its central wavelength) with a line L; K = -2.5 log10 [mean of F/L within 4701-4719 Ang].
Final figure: -0.08 mag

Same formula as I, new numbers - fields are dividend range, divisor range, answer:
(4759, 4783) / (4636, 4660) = 1.02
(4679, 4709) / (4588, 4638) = 1.16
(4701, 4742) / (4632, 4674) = 1.09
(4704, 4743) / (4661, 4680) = 1.09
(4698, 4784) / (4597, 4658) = 1.07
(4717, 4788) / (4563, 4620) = 1.09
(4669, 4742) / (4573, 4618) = 1.13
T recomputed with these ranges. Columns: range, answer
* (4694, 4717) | 15.71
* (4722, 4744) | 14.49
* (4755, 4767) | 10.21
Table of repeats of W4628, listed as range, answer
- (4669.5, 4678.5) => 13.6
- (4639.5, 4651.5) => 14.6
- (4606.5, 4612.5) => 14.1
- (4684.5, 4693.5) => 16.4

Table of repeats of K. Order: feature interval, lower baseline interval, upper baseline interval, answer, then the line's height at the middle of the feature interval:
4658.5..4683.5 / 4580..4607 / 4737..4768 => -0.094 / 13.8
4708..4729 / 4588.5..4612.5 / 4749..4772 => -0.217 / 13.3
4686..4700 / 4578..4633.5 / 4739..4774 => -0.203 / 14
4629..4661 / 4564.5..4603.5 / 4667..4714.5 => 0.022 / 15.2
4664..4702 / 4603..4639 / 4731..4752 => -0.057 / 15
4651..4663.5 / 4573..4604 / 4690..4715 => 0.023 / 15.6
